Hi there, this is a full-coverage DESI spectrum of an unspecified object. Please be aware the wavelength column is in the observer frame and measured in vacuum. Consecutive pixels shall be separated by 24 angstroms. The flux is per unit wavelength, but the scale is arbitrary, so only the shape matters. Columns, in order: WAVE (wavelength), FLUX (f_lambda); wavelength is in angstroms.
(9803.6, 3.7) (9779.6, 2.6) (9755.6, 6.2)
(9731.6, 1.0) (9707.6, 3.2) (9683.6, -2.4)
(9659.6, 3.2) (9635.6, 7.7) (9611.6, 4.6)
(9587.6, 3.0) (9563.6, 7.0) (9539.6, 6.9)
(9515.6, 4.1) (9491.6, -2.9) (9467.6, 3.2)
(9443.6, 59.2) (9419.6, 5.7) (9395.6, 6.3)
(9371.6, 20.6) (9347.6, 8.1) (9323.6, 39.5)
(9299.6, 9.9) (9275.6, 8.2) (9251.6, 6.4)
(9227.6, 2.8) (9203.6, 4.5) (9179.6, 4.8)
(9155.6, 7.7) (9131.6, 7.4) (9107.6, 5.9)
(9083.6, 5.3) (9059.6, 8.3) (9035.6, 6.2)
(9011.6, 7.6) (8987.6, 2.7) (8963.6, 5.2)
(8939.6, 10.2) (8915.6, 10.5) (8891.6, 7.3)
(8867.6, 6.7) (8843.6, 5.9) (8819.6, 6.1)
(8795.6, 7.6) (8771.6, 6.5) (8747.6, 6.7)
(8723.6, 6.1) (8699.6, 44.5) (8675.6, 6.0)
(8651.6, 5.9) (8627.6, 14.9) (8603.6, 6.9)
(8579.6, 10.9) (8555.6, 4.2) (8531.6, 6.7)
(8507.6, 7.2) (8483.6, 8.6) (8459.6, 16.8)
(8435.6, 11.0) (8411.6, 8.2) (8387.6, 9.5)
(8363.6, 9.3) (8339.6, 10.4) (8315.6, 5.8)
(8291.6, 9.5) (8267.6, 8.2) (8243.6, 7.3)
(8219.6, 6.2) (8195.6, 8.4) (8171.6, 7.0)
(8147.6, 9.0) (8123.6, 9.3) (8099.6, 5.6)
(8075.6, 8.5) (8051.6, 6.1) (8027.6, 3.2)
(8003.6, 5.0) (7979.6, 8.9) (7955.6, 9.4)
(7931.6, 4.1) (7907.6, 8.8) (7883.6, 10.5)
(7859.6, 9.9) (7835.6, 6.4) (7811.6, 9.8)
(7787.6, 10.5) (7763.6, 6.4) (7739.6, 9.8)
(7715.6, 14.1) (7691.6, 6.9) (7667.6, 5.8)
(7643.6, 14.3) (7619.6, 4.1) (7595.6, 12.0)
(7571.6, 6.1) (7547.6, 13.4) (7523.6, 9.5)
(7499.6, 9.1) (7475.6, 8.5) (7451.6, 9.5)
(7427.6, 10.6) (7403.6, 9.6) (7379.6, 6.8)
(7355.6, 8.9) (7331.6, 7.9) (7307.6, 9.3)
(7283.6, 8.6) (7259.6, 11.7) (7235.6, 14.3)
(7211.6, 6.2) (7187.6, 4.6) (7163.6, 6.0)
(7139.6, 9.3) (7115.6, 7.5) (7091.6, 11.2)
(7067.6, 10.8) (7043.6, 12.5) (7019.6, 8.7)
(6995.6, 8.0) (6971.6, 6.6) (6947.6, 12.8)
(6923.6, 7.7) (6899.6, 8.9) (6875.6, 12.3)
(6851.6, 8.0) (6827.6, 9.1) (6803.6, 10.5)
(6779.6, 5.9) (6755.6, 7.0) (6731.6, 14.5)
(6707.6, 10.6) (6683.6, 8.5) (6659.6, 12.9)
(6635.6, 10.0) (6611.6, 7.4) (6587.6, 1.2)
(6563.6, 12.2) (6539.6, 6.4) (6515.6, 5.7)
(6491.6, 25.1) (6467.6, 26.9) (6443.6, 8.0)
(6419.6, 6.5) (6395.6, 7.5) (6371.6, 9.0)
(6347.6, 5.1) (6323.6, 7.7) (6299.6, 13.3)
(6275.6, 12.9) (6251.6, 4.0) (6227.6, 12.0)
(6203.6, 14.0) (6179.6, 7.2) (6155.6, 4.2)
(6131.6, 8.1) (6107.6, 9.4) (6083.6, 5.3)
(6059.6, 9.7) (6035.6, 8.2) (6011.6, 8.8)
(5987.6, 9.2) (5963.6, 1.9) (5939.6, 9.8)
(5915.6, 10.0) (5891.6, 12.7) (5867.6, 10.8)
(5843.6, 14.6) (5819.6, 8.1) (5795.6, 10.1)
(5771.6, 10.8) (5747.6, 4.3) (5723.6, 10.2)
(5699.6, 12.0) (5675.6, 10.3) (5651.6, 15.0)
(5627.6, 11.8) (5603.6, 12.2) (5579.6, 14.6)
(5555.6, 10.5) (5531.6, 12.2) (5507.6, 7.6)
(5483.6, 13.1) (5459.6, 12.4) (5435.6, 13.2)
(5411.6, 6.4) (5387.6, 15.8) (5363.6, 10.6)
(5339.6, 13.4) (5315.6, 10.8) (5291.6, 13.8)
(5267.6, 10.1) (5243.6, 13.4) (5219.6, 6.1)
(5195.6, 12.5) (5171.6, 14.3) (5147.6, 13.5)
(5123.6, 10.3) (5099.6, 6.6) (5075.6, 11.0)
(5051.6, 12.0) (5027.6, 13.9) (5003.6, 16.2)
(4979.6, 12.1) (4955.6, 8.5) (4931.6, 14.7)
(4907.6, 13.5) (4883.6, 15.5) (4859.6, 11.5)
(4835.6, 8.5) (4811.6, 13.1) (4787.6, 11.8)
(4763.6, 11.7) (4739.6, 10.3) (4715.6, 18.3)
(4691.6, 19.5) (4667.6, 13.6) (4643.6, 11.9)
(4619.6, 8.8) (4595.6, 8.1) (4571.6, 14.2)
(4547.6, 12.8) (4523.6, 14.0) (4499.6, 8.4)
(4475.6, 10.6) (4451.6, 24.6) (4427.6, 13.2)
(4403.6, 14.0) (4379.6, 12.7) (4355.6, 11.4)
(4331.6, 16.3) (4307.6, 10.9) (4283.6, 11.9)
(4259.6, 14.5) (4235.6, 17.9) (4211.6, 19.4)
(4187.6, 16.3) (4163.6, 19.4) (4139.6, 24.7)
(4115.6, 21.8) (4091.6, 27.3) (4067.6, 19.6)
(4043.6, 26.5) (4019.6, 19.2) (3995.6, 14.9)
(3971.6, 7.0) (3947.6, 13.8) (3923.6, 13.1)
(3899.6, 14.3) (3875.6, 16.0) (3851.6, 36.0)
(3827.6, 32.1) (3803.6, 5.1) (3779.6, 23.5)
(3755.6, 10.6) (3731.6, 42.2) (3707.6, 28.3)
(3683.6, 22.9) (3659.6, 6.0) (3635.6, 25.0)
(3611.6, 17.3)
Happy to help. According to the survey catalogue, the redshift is 0.74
